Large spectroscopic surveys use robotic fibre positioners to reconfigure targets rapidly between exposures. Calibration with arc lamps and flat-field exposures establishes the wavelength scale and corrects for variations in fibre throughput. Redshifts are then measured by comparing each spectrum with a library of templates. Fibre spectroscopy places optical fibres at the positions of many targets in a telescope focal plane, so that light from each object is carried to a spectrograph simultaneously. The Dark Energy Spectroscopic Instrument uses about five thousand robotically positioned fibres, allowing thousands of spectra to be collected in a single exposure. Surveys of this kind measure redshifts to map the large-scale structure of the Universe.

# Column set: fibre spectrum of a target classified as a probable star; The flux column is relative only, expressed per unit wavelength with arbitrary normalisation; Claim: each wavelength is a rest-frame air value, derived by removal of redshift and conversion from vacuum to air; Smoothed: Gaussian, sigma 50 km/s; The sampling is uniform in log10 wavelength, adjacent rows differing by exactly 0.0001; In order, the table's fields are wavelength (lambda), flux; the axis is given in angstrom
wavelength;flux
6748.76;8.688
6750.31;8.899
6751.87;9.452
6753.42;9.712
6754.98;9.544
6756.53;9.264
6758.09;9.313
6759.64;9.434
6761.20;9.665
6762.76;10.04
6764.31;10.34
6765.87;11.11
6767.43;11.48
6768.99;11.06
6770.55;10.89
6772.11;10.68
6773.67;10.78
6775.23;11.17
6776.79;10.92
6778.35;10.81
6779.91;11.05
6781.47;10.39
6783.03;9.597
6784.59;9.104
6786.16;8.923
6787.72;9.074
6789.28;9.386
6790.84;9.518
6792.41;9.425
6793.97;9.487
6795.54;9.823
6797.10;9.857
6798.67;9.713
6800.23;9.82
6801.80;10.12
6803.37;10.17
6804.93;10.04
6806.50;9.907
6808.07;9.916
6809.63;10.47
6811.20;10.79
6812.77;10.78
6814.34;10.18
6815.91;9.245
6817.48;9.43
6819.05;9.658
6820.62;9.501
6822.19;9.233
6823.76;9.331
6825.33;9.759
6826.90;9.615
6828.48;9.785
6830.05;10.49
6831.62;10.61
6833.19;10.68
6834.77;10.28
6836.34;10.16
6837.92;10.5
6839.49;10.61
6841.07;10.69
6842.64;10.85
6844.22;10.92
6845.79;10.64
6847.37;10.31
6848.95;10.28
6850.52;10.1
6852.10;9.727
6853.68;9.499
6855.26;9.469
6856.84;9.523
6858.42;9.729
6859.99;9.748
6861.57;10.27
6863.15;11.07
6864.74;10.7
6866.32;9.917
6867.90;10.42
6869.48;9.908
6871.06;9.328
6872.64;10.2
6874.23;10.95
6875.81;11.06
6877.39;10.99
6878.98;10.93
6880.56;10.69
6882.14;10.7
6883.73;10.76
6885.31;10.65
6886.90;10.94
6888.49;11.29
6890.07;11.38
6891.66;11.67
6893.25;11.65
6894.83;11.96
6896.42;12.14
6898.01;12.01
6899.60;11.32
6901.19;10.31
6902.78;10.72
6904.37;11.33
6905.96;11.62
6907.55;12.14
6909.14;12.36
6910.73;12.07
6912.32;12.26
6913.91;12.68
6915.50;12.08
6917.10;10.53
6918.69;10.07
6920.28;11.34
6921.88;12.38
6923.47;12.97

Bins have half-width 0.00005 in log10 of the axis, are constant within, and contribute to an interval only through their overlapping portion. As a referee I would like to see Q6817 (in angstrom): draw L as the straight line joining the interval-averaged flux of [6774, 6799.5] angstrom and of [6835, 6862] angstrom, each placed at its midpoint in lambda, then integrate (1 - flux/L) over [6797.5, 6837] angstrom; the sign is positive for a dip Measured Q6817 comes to 0.2 angstrom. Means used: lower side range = 9.91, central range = 9.99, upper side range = 10.2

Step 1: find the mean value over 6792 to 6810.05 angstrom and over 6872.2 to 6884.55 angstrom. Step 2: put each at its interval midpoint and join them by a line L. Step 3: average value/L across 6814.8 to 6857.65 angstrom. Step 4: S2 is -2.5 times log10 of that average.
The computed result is 0.03 mag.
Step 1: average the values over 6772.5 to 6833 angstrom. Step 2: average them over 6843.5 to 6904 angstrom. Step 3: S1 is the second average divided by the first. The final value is 1.07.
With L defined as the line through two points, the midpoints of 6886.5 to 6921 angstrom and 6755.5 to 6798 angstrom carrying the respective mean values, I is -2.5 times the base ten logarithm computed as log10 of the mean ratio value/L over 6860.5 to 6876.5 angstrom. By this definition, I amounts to 0.08 mag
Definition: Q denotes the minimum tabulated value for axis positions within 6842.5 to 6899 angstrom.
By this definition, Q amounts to 9.328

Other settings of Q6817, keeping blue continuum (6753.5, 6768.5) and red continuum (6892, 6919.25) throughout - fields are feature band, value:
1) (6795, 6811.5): 0.71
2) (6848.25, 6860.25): 1.41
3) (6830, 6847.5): 0.49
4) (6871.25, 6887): 0.84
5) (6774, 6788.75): 0.18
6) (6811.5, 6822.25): 0.85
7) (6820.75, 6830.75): 0.98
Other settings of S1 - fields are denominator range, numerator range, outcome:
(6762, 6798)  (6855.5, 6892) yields 1.03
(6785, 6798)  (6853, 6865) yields 1.06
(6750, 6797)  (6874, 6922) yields 1.14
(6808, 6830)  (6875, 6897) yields 1.14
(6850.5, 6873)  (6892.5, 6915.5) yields 1.18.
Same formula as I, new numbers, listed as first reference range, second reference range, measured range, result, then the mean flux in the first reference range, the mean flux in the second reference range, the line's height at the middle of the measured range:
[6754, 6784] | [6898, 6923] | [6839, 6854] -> 0.07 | 10.4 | 11.6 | 11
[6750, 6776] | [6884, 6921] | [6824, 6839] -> 0.07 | 10.2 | 11.5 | 10.8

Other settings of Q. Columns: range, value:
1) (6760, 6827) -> 8.923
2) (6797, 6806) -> 9.713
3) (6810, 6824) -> 9.233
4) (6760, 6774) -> 9.665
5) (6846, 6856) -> 9.469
